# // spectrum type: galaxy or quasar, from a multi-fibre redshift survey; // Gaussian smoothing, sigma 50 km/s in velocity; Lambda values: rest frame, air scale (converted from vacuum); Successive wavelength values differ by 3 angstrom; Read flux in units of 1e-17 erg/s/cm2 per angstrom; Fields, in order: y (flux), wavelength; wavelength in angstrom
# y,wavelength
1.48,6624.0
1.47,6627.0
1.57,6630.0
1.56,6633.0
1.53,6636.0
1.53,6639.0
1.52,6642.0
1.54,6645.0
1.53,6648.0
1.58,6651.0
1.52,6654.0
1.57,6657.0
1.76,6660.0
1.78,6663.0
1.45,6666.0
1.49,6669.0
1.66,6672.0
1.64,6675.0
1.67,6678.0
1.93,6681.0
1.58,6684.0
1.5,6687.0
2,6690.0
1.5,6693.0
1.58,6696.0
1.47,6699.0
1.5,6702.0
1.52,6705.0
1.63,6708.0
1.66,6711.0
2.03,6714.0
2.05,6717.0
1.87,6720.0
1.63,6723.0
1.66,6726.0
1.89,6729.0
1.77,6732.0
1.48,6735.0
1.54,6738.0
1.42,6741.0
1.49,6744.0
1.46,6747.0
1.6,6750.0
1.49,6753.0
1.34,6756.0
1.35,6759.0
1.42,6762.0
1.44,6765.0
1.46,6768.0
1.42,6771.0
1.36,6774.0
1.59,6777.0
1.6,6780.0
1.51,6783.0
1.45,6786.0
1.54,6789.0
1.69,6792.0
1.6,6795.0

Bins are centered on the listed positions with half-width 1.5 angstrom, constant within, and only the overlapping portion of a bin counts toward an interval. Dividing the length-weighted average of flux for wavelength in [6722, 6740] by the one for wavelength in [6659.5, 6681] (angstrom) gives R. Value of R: 1.00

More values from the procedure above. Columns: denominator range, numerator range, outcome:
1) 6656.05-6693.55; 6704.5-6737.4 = 1.05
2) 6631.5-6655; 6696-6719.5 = 1.10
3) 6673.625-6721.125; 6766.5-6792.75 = 0.89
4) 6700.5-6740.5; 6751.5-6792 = 0.86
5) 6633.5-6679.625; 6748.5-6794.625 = 0.94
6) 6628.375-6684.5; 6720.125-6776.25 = 0.95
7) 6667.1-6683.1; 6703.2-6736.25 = 1.05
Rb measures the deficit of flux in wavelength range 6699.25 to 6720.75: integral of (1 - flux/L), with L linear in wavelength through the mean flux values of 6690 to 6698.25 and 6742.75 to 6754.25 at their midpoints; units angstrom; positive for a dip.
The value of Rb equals -2.0 angstrom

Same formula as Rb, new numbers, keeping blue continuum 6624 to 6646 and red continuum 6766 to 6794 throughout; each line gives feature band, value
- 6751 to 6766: 1.0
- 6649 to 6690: -3.1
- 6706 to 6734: -5.0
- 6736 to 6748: 0.3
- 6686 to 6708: -0.9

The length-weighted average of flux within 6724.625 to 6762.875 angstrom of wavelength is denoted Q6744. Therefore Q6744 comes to 1.53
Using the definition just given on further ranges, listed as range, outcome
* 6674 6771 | 1.61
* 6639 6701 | 1.61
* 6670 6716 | 1.66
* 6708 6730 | 1.81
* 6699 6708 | 1.52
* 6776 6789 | 1.54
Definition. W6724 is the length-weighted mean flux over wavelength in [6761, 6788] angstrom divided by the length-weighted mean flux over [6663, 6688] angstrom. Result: 0.91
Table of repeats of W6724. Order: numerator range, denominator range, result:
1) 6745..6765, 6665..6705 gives 0.90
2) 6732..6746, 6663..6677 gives 0.95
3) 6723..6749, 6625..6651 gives 1.04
